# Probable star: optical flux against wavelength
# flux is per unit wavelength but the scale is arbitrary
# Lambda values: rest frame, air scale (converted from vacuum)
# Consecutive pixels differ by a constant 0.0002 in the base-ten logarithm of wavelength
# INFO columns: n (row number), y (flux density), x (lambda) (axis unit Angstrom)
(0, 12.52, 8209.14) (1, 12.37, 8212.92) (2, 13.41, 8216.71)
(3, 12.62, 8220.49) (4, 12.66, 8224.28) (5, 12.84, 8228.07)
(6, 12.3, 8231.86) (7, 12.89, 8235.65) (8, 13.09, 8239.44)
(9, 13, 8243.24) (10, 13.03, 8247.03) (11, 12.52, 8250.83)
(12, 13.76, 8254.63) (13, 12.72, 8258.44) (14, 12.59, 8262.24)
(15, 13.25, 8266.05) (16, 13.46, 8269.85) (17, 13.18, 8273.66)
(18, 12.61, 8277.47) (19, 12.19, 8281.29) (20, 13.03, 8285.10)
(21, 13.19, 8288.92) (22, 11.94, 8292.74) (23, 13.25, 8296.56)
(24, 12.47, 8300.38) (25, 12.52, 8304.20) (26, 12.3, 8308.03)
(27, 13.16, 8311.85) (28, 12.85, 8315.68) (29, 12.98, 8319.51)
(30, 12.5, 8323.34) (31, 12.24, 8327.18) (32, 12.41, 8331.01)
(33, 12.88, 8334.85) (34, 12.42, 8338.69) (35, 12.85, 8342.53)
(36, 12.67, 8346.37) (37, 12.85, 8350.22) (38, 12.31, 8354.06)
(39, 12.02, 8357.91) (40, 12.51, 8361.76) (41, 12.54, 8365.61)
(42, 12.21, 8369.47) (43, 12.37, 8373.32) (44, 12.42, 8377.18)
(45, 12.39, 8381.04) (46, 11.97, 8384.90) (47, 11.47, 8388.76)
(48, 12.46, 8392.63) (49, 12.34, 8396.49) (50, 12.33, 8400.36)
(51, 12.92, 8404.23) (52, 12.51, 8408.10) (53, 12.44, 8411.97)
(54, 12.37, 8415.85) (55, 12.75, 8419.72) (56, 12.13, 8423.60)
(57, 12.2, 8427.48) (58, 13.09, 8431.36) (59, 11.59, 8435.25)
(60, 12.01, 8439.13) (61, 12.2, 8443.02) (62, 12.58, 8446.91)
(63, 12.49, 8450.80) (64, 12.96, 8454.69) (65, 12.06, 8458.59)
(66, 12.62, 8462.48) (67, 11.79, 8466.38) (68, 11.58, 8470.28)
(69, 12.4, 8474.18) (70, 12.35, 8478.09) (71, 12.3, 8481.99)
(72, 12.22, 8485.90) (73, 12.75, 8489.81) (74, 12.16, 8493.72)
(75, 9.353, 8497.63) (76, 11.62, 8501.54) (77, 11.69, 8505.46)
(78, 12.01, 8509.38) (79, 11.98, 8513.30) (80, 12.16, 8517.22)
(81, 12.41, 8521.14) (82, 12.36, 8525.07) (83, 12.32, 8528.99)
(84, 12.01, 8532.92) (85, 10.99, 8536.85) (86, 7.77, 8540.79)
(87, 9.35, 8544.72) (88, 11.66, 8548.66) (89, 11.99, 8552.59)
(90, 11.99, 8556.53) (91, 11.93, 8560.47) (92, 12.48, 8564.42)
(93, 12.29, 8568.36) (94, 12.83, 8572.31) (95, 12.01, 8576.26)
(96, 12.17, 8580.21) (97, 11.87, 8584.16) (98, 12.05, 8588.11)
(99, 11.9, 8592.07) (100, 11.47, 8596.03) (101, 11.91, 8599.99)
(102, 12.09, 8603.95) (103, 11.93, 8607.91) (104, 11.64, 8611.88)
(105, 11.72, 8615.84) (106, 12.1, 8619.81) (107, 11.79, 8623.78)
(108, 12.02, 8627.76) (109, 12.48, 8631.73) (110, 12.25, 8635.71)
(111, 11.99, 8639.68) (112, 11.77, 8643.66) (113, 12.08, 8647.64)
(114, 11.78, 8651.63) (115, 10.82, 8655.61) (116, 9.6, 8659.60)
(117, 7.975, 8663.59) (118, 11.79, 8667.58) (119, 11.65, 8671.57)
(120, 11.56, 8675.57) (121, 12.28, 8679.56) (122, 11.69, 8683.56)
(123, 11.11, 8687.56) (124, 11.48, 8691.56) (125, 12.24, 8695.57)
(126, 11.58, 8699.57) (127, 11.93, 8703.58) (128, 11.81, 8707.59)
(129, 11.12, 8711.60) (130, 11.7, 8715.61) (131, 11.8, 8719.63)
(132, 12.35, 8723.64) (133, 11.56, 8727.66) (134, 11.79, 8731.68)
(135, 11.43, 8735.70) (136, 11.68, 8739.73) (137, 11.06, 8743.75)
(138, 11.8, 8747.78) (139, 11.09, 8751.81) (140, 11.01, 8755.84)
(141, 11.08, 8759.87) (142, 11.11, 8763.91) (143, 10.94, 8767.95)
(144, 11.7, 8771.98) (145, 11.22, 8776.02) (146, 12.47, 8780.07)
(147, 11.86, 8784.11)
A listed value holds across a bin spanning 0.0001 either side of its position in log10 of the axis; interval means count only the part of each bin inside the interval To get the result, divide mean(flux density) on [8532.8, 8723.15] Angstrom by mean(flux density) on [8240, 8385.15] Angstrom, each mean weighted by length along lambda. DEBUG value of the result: 0.91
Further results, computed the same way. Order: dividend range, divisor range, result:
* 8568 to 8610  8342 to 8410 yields 0.97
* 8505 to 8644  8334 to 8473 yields 0.96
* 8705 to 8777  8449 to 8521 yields 0.95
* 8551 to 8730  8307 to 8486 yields 0.95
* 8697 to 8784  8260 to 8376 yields 0.91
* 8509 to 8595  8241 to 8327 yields 0.92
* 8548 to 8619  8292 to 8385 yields 0.96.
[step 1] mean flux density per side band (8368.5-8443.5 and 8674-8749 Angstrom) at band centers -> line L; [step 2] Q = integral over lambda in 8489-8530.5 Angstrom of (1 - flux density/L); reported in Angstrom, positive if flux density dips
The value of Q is 0.8 Angstrom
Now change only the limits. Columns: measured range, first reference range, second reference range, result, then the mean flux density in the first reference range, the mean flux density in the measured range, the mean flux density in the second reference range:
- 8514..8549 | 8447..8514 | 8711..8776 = 2.0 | 12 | 11.2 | 11.5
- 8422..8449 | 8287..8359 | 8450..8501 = -0.1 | 12.6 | 12.3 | 12.1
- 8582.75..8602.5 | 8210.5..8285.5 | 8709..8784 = 0.1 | 12.9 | 11.8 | 11.5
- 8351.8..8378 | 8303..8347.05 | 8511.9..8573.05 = 0.3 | 12.7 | 12.3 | 11.6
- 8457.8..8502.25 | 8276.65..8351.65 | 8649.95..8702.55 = 0.2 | 12.7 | 11.9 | 11.2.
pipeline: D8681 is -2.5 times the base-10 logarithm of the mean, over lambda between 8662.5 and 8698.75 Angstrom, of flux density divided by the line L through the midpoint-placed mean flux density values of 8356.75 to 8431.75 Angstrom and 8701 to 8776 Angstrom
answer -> 0.02 mag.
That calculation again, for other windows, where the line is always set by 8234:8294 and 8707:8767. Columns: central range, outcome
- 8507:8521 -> 0.01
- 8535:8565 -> 0.10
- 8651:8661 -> 0.10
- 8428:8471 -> 0.01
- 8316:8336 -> 0.01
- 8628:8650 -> -0.03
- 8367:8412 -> 0.02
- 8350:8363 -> 0.02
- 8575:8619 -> 0.00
